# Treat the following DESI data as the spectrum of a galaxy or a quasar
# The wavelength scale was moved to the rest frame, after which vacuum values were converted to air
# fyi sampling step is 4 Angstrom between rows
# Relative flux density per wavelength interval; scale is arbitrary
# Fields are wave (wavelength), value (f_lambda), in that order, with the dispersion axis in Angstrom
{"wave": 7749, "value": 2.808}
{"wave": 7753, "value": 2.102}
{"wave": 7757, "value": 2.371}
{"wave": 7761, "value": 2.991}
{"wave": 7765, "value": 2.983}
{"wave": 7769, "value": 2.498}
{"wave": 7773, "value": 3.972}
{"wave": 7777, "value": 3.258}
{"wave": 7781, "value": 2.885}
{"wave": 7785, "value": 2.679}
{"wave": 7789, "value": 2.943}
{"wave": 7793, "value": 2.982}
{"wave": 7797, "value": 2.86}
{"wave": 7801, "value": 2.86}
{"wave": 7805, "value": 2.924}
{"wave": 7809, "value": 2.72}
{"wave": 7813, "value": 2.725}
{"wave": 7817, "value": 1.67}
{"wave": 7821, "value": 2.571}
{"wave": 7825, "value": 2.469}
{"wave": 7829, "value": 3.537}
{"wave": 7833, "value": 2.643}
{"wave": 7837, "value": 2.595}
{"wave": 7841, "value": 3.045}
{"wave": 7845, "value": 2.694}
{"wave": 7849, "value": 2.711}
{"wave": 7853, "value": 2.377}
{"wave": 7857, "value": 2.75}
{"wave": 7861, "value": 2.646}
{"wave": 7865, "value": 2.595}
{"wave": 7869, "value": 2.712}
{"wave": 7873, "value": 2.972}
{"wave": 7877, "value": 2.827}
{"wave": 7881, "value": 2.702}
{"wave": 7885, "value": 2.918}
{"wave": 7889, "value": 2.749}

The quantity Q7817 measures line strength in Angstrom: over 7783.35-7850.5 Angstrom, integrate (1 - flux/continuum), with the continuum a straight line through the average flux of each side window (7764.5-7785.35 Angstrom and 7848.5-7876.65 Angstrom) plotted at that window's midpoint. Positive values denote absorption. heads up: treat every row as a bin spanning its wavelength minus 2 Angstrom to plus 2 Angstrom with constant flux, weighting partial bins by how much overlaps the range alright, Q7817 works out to 3.4 Angstrom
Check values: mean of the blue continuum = 3.08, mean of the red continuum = 2.69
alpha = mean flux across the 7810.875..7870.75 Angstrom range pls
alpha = 2.65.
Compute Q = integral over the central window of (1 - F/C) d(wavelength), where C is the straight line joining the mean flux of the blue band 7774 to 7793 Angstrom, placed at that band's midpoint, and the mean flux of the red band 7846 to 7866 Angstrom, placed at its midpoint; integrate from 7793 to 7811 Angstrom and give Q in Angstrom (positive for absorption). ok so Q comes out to 0.3 Angstrom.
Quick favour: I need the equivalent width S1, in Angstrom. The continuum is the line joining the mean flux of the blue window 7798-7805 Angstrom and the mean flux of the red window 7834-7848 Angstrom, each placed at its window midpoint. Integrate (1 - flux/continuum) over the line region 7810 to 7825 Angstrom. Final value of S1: 2.46 Angstrom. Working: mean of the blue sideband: 2.88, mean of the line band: 2.37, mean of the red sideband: 2.76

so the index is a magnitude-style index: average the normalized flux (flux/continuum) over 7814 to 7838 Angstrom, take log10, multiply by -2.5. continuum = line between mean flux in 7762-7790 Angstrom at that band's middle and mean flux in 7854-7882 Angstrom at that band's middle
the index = 0.11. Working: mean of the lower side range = 3.03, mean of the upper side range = 2.73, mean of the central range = 2.59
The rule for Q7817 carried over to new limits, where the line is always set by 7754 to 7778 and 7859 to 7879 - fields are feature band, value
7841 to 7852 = 0.2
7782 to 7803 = 0.3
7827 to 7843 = -0.8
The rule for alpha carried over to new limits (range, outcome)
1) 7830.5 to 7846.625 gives 2.77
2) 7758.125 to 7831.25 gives 2.86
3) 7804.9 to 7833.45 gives 2.64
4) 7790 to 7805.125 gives 2.91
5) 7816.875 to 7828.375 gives 2.48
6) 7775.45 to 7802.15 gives 2.92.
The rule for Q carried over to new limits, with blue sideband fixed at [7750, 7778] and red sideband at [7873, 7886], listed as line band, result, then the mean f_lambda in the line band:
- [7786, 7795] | -0.2 Angstrom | 2.93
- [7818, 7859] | 1.9 Angstrom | 2.71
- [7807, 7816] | 0.8 Angstrom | 2.61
